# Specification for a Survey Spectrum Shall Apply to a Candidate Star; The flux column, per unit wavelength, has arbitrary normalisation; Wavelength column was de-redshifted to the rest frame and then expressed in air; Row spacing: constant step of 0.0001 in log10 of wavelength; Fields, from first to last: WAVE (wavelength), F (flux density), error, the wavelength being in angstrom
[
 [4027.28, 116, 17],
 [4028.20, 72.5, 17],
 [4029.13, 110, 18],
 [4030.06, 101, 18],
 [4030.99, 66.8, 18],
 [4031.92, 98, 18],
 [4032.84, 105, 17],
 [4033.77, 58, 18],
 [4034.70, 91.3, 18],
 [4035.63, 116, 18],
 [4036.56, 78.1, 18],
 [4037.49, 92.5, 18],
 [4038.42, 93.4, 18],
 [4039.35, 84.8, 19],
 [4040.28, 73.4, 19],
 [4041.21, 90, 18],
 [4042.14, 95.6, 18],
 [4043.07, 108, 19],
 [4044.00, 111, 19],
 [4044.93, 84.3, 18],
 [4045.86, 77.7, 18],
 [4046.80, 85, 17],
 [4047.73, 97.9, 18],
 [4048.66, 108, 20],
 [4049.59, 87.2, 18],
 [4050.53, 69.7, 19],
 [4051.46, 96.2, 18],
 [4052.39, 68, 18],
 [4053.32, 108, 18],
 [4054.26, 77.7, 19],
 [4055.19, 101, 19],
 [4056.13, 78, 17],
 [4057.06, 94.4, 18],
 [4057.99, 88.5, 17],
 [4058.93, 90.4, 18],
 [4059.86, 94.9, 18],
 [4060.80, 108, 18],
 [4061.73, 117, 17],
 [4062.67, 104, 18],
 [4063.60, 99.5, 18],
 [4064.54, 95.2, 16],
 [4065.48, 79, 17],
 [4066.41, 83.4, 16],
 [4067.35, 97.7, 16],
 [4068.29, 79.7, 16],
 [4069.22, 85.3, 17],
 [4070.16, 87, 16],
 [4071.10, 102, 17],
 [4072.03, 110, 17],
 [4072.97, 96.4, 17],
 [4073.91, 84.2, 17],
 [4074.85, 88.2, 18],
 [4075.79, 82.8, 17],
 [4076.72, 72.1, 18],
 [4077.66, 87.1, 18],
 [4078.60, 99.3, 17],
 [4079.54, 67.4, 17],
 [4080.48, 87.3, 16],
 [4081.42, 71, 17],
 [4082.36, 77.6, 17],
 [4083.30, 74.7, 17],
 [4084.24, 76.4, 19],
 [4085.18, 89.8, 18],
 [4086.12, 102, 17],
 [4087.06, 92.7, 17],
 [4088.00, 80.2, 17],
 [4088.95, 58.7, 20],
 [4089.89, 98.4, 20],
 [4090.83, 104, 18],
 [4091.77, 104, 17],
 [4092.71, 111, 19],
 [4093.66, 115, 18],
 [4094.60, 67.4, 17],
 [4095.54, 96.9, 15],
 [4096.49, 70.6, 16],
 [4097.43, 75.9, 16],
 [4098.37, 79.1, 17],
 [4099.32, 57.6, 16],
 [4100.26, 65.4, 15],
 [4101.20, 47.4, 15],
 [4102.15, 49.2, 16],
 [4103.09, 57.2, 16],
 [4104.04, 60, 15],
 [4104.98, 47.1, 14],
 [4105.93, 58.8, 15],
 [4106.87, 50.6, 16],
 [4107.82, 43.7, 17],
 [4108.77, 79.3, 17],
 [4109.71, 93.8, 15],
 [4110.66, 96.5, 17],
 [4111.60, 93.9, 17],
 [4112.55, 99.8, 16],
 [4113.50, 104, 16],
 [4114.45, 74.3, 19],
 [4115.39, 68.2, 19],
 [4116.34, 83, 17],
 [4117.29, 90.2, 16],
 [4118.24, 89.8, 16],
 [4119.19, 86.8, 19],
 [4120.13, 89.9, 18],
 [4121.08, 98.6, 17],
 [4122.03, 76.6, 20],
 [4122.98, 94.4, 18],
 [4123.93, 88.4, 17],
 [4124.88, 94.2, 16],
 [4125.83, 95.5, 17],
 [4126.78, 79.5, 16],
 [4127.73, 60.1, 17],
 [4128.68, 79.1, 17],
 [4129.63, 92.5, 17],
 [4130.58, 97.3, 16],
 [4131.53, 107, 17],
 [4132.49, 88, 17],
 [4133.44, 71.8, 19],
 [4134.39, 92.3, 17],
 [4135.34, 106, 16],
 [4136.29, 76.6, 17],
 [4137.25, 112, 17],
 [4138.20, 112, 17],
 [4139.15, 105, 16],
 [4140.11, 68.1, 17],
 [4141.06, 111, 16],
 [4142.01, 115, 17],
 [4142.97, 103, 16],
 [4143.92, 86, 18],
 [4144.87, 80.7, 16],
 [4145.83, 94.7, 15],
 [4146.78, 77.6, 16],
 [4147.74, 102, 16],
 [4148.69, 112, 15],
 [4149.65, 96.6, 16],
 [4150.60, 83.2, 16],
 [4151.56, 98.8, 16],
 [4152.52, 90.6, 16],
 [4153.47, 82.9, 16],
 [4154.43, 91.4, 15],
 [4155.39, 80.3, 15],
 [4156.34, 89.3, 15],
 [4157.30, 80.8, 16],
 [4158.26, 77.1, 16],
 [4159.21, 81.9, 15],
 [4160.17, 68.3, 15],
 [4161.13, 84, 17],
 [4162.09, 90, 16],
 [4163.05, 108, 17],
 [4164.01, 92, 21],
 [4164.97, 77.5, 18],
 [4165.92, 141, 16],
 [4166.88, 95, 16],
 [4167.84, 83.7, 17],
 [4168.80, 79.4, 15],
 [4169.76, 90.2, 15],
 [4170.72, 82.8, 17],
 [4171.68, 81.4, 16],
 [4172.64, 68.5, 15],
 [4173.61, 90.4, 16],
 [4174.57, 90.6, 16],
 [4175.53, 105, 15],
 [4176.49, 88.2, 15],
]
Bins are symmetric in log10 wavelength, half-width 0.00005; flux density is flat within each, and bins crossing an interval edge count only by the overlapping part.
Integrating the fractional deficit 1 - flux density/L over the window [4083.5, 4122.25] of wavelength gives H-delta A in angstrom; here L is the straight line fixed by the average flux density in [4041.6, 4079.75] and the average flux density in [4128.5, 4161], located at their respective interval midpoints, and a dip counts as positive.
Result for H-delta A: 4.9 angstrom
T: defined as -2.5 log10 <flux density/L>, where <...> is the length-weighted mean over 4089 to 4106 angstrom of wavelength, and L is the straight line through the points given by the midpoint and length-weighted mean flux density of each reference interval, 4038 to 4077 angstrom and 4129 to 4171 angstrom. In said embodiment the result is 0.21 mag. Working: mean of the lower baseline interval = 91.4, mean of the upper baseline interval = 92.2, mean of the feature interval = 75.8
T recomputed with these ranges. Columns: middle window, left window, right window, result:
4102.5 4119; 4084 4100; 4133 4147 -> 0.19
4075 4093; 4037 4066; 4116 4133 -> 0.06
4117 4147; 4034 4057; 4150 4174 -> -0.04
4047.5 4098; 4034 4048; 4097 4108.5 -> -0.21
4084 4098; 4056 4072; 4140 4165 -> 0.04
